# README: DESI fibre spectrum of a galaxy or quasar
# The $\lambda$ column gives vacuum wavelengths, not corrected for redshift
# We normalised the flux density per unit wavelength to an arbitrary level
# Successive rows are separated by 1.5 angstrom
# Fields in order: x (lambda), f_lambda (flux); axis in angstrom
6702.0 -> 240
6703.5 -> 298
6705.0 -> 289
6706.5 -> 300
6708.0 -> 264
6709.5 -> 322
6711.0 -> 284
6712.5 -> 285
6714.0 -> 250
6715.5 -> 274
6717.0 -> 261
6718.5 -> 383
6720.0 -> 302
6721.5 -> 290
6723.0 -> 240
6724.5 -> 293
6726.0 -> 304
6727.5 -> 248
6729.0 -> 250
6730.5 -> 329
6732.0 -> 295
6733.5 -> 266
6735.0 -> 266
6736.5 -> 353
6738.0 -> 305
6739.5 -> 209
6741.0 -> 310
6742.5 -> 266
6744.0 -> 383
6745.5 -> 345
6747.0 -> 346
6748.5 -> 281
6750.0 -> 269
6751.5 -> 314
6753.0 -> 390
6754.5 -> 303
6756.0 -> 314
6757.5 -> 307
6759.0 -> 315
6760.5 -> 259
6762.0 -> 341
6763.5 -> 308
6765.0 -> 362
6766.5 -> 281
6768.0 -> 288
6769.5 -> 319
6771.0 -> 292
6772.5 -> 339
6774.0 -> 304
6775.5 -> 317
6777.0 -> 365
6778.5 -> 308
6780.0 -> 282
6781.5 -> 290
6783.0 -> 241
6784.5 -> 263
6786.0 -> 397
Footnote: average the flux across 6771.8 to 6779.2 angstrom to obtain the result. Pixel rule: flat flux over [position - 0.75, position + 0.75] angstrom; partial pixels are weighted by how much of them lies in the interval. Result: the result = 327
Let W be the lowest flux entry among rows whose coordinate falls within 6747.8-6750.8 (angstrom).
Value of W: 269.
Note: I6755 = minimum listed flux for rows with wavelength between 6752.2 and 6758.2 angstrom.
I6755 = 303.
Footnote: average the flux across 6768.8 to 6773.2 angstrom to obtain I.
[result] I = 316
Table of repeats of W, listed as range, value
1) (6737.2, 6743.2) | 209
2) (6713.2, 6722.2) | 250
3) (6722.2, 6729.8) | 240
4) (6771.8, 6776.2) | 304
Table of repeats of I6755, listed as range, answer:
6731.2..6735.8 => 266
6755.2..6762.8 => 259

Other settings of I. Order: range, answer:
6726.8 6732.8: 281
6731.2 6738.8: 297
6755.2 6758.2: 310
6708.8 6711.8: 302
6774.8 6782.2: 313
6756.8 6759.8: 310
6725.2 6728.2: 277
